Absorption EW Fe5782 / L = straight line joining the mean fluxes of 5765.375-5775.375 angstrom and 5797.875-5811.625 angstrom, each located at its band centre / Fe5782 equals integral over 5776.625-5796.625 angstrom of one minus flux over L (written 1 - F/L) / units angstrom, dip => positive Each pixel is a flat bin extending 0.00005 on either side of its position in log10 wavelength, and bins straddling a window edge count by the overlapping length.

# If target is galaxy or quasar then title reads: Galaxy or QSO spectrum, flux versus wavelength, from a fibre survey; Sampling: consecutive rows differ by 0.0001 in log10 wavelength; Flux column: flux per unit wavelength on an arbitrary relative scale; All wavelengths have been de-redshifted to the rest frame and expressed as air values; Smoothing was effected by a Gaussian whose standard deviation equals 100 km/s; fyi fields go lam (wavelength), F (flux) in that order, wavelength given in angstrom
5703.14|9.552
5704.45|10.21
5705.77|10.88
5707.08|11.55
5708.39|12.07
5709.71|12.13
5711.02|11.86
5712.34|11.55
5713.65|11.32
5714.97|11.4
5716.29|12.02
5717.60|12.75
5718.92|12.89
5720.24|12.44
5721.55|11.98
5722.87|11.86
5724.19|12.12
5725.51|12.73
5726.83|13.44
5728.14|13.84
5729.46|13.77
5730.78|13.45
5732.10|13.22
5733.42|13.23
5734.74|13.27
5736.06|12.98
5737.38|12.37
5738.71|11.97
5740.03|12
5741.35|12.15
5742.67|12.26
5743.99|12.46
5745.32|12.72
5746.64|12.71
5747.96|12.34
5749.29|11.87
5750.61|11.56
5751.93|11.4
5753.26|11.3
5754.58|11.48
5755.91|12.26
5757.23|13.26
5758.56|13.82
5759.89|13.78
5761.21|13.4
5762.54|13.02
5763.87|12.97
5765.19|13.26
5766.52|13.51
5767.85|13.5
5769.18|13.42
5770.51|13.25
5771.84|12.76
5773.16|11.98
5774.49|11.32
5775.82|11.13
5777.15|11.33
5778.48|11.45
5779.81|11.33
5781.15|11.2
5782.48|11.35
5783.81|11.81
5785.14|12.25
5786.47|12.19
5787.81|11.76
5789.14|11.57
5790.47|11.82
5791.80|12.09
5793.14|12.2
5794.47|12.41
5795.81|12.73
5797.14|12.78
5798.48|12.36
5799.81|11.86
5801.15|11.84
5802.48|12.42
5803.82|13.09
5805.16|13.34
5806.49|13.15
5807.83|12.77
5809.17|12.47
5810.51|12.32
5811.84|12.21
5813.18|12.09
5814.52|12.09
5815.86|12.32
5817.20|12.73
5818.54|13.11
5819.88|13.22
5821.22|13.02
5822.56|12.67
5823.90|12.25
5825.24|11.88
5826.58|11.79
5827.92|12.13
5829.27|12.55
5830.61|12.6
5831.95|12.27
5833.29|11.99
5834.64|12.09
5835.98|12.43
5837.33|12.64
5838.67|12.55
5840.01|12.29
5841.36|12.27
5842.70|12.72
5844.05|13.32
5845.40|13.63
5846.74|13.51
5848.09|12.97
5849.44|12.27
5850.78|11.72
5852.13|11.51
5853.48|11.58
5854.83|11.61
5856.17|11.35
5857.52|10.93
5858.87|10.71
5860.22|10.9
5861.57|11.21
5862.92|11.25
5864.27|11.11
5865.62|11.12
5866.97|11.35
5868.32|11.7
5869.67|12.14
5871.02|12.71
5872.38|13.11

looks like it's 1.3 angstrom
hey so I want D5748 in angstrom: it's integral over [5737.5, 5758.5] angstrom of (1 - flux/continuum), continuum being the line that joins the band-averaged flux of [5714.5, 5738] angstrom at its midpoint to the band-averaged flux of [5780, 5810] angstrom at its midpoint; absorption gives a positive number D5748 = 0.7 angstrom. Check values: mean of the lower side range 12.8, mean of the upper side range 12.2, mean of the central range 12.2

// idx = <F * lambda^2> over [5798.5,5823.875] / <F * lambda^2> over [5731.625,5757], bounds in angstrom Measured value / 1.0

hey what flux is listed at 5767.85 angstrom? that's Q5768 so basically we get 13.5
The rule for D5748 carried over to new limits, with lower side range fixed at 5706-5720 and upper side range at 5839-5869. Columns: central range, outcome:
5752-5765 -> -0.9 angstrom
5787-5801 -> -0.3 angstrom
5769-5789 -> 0.1 angstrom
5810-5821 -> -0.6 angstrom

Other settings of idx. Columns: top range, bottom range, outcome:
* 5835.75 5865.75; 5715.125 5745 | 0.99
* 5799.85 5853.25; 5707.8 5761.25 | 1.04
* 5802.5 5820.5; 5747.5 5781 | 1.04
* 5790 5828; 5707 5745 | 1.03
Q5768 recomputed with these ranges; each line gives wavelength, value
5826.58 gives 11.79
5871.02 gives 12.71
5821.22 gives 13.02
